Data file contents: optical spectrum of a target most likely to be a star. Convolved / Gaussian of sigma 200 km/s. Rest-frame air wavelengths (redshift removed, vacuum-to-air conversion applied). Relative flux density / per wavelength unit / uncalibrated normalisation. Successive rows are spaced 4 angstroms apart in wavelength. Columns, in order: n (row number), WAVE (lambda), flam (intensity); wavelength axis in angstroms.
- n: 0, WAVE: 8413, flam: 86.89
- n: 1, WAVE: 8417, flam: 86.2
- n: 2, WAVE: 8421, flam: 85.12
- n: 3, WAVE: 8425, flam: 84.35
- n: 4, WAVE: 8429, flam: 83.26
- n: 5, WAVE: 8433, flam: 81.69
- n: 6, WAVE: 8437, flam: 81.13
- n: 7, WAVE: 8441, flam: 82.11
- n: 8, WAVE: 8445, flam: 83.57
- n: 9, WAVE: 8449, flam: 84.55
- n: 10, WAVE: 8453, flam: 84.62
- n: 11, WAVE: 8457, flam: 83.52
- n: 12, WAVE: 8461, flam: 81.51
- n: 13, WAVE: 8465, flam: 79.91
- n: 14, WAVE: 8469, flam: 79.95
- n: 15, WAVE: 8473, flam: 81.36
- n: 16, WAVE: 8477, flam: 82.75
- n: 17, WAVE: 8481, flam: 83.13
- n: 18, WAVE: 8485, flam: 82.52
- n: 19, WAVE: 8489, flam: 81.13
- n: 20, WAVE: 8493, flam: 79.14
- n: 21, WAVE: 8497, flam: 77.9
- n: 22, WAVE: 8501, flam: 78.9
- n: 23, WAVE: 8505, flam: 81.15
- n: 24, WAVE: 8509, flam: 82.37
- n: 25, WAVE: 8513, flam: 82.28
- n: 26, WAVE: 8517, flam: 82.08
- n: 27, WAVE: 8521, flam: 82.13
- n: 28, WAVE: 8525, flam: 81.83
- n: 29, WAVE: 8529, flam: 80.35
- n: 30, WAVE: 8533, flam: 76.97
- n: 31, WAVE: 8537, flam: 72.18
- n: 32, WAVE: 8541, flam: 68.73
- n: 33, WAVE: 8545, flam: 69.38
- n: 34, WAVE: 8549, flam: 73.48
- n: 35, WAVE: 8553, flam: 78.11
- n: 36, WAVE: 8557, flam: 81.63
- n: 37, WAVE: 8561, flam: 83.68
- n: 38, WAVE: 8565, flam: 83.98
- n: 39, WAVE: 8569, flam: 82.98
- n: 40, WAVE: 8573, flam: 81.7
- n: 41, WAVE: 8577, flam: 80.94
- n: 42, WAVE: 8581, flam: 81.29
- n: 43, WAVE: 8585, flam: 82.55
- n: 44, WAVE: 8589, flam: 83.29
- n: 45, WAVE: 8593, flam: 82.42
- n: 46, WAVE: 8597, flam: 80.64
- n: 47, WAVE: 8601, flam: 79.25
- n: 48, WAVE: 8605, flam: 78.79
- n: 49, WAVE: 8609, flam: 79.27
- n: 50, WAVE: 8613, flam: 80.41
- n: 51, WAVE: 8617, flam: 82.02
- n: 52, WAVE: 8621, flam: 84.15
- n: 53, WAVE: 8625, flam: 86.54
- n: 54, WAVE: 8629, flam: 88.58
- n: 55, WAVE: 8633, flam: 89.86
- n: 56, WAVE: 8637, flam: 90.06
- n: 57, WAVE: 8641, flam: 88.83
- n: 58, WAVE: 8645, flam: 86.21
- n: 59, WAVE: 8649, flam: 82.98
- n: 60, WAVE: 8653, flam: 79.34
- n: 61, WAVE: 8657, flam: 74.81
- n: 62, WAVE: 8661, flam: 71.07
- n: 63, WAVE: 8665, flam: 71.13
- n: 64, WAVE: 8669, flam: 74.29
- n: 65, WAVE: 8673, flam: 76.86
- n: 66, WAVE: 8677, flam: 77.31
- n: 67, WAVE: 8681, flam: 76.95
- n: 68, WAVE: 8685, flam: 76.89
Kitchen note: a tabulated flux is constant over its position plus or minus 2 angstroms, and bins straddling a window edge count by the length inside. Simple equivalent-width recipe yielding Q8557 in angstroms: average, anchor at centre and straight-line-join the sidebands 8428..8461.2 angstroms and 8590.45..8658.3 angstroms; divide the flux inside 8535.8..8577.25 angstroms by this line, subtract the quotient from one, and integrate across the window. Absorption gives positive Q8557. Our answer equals 2.63 angstroms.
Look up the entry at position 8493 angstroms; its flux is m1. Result 79.14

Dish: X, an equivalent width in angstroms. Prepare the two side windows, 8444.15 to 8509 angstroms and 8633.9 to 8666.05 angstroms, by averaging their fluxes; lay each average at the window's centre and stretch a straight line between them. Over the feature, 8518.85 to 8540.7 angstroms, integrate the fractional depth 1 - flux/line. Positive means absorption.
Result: 0.94 angstroms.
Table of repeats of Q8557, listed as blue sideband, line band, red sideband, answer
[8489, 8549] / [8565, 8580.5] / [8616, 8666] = -0.35 angstroms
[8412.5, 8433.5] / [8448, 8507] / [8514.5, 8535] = 0.80 angstroms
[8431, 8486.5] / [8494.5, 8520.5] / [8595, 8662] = 0.50 angstroms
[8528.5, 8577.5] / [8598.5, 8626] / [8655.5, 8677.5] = -1.98 angstroms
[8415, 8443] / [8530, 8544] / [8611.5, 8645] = 1.99 angstroms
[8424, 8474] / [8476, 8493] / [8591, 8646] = 0.16 angstroms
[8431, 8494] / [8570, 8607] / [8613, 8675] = 0.27 angstroms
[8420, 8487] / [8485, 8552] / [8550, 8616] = 2.99 angstroms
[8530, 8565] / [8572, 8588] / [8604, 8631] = -0.49 angstroms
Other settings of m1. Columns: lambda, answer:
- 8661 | 71.07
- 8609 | 79.27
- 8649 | 82.98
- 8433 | 81.69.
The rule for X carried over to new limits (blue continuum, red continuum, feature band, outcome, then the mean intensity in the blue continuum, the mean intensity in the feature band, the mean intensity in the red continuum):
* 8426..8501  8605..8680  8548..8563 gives 0.3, 81.8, 79.6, 81.2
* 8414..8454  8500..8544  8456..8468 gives 0.1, 83.7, 81.3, 78.8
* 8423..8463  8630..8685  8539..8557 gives 1.8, 83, 73.4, 80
